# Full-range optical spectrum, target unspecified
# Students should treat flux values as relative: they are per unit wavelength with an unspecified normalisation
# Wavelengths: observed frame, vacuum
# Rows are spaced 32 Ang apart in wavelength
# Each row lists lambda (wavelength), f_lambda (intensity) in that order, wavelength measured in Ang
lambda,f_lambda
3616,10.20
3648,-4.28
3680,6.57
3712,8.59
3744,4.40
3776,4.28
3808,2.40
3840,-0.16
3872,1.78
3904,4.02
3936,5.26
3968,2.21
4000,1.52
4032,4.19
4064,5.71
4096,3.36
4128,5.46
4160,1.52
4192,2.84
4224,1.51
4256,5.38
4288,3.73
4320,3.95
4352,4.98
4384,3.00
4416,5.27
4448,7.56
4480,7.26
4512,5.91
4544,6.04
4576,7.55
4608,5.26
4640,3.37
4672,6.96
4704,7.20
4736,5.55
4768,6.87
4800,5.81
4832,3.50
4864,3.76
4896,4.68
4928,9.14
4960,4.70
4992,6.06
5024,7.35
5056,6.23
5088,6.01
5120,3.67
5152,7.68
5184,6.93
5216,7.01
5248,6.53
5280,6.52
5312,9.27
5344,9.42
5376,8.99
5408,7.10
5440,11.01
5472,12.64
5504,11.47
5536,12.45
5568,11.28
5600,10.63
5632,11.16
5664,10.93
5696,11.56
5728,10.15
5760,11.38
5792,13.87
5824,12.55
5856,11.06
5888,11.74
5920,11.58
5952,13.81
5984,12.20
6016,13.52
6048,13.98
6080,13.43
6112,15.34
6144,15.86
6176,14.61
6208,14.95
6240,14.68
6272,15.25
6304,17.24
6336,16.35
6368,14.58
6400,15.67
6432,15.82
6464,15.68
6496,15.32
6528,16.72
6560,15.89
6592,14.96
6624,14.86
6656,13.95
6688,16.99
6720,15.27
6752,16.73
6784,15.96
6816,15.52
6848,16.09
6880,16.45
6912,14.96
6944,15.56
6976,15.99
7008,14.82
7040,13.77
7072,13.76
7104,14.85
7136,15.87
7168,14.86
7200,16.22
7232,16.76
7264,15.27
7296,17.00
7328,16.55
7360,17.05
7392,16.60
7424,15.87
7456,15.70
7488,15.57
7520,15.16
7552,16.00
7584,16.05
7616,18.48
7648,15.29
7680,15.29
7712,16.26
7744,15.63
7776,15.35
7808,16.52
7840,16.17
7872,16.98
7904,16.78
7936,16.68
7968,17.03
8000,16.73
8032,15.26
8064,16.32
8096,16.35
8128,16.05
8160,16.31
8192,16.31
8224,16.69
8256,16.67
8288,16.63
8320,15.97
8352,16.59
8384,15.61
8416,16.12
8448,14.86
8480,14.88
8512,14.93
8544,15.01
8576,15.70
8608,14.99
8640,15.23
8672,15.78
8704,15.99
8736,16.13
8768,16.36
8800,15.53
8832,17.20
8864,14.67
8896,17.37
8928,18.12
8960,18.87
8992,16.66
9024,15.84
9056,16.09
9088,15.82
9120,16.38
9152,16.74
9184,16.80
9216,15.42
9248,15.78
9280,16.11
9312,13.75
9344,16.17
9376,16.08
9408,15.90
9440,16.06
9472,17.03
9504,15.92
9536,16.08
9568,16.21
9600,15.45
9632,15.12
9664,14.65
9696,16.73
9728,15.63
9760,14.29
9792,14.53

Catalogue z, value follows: 0.363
